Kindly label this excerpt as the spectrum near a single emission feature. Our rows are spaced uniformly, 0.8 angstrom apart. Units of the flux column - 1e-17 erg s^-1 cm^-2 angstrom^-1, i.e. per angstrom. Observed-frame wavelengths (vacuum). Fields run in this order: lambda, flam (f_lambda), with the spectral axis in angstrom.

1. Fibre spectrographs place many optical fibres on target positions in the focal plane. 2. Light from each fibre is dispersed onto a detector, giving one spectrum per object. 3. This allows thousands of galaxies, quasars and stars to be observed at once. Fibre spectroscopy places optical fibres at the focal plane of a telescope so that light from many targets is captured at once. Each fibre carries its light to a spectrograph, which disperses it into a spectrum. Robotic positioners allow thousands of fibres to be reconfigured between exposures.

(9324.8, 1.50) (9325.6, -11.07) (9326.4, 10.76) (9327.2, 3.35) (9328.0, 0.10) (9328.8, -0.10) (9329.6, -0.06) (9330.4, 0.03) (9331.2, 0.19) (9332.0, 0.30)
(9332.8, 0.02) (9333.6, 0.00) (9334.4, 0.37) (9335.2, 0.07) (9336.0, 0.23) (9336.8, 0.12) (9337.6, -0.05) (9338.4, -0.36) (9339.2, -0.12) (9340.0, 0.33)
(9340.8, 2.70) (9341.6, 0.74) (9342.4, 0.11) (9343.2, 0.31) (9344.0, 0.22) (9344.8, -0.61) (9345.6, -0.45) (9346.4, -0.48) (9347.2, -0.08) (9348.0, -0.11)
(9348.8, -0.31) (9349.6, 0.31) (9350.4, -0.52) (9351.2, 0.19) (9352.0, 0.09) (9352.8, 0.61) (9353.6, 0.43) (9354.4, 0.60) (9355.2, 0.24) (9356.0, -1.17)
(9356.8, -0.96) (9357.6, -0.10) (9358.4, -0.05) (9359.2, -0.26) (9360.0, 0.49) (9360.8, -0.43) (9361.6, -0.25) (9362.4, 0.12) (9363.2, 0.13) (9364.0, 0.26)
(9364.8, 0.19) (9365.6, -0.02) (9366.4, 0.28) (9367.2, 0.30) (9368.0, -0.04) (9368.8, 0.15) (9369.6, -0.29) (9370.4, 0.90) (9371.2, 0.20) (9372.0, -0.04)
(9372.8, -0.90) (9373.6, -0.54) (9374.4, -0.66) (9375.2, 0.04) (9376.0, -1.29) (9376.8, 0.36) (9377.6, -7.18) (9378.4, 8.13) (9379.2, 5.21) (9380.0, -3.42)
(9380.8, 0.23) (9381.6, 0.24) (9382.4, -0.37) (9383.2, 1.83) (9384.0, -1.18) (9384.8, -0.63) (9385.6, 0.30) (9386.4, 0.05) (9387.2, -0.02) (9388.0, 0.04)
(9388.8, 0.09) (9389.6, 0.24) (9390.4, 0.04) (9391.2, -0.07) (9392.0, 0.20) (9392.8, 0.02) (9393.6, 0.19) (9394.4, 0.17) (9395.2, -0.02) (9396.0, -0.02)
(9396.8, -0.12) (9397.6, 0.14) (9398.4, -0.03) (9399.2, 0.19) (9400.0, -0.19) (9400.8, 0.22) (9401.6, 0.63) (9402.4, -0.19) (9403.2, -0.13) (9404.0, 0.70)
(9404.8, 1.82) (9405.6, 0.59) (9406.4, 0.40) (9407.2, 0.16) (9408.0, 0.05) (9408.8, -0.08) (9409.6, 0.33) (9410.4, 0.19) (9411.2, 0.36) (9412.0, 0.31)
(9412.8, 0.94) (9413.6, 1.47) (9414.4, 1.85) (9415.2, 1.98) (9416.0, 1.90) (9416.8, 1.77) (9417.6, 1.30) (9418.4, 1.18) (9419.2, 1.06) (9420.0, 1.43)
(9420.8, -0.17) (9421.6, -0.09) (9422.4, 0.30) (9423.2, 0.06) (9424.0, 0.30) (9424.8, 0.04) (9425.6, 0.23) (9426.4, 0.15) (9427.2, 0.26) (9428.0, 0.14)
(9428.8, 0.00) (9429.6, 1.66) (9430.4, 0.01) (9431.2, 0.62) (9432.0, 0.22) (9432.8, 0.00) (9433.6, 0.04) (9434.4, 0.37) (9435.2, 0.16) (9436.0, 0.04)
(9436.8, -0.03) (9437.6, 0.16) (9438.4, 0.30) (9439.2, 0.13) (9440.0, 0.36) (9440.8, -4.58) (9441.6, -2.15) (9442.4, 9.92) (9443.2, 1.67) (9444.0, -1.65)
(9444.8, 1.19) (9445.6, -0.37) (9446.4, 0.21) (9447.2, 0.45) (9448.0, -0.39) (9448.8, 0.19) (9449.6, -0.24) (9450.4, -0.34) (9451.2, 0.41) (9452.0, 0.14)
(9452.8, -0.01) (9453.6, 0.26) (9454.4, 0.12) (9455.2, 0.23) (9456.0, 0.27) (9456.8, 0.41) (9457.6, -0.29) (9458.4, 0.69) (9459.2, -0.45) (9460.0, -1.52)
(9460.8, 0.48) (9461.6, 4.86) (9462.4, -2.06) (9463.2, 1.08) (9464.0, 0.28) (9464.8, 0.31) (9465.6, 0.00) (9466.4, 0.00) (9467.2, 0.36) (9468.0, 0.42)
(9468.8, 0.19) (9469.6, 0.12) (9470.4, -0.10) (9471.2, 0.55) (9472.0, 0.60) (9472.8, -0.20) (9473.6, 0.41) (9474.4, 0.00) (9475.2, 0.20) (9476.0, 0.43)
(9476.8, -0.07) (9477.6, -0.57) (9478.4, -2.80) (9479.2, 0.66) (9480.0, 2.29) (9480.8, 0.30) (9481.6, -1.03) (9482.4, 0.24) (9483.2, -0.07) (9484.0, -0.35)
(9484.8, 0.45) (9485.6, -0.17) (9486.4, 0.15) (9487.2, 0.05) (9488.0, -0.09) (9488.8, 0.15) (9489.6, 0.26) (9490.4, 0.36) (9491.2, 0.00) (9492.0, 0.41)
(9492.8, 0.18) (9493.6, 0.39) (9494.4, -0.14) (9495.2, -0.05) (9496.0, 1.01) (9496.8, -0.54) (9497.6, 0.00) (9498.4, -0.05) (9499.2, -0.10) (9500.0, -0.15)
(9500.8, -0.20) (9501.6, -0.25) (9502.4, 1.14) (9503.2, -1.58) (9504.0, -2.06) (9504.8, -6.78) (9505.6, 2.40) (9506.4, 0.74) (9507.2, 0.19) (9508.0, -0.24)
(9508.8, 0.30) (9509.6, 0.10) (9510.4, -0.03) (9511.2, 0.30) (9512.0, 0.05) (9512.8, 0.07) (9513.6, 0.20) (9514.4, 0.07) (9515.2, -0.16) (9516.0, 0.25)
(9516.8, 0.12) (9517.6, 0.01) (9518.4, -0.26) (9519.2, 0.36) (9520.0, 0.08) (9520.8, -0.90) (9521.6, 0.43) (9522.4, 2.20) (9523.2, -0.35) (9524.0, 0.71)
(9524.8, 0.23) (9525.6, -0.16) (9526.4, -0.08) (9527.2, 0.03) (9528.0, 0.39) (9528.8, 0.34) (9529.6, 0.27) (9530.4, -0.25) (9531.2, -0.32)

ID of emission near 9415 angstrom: H-beta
